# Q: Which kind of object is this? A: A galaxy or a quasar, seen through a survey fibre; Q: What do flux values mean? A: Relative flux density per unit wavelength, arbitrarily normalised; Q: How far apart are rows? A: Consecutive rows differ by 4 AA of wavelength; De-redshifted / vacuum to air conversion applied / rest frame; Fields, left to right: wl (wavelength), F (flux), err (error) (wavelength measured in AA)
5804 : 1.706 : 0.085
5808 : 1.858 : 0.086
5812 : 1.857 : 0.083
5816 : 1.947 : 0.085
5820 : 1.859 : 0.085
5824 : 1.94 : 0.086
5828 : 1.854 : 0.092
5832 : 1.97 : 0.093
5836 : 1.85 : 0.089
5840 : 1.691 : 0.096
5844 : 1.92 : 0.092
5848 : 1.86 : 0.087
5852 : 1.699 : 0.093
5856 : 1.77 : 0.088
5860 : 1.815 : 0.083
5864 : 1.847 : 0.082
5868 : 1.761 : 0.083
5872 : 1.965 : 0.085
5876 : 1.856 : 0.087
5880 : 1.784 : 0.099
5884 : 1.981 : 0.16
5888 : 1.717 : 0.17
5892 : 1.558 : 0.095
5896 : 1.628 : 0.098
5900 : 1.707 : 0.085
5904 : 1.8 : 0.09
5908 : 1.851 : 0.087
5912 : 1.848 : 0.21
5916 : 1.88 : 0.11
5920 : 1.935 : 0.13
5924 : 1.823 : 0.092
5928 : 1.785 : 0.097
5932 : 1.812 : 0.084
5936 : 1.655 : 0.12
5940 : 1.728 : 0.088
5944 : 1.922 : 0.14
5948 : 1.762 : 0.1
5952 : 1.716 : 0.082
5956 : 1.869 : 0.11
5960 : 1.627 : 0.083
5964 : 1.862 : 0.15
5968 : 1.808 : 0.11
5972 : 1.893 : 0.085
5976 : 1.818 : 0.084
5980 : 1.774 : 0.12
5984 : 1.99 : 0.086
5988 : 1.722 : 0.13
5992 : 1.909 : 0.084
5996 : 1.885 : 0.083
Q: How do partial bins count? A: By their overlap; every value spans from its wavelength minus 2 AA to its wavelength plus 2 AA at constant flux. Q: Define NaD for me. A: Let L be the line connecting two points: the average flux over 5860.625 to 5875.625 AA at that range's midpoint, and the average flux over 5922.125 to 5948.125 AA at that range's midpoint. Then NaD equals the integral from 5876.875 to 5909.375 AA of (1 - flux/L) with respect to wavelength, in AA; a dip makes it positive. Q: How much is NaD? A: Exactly 1.3 AA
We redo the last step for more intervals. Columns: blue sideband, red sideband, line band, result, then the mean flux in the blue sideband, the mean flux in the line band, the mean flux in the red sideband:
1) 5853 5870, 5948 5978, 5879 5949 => 0.3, 1.79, 1.79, 1.8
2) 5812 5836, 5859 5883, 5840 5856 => 0.6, 1.9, 1.8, 1.84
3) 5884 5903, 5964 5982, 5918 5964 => -0.4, 1.69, 1.79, 1.83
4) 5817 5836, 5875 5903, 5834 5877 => 0.2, 1.9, 1.82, 1.75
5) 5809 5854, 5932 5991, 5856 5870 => 0.3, 1.86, 1.8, 1.8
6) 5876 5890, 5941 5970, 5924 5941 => 0.5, 1.83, 1.76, 1.79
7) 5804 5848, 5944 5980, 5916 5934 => -0.2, 1.87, 1.84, 1.8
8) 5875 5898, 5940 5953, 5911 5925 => -0.8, 1.75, 1.88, 1.8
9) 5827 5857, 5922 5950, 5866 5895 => 0.2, 1.83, 1.8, 1.78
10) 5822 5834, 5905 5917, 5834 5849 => 0.6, 1.92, 1.83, 1.85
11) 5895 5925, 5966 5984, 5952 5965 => 0.5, 1.81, 1.77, 1.84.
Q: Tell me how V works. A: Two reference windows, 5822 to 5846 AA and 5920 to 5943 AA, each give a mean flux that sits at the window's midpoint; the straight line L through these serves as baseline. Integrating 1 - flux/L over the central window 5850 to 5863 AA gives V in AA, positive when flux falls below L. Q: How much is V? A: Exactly 0.6 AA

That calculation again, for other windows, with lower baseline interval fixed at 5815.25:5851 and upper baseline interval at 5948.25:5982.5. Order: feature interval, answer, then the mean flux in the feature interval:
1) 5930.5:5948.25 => 0.3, 1.78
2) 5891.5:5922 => 0.7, 1.79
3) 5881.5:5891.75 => 0.2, 1.8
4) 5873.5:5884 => -0.1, 1.86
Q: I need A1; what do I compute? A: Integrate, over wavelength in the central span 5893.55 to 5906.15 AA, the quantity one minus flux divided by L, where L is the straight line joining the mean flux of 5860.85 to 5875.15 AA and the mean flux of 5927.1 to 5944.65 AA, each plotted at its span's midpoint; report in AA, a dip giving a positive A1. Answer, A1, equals 0.7 AA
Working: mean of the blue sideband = 1.85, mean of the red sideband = 1.77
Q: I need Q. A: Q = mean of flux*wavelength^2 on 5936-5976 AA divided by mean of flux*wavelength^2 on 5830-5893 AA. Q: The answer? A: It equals 1.02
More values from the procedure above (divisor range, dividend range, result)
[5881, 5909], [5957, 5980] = 1.06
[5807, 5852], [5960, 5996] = 1.04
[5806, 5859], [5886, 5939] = 0.98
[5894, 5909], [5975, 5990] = 1.08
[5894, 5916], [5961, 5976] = 1.05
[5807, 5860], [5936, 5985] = 1.02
